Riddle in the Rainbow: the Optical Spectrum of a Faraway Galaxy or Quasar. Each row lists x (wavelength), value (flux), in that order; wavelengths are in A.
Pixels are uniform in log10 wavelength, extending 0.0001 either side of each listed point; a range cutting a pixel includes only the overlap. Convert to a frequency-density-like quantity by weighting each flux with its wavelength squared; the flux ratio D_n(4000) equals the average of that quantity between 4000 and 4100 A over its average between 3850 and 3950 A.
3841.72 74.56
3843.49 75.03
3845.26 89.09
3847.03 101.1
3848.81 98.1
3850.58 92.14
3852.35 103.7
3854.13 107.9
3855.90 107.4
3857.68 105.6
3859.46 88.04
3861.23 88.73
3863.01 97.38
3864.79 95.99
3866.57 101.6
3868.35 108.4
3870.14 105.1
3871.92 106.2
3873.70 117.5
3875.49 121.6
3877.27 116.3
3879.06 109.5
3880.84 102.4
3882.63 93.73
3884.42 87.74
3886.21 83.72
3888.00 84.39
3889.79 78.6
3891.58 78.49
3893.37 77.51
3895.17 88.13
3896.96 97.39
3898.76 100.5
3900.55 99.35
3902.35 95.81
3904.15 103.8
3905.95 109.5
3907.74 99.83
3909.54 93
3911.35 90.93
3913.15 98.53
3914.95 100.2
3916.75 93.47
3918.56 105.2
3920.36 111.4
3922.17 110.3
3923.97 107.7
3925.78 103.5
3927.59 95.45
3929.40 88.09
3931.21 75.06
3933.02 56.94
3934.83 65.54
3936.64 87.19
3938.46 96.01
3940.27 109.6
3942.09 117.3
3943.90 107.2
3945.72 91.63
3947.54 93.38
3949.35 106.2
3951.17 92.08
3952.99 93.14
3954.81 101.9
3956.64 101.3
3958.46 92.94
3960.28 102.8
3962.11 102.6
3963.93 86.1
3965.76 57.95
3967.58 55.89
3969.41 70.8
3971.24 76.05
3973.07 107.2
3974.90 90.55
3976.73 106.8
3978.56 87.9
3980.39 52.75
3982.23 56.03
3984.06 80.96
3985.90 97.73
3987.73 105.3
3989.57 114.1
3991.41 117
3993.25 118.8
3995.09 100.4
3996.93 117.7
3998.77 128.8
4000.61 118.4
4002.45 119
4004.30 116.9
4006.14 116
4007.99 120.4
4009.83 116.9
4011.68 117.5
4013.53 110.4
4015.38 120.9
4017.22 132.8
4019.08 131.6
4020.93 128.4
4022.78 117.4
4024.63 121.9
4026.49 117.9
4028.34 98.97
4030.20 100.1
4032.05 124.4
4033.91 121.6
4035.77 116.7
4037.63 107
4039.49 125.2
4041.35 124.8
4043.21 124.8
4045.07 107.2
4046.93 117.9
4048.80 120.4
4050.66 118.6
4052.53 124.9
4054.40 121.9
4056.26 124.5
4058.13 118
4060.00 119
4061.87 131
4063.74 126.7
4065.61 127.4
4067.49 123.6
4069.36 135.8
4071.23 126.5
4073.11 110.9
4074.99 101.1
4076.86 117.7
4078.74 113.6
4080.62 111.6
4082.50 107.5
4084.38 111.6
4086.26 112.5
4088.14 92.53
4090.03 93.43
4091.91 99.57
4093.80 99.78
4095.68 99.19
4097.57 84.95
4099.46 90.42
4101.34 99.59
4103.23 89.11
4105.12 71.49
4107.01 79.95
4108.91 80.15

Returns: 1.28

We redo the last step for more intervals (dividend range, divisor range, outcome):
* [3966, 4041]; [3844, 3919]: 1.16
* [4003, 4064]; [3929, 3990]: 1.39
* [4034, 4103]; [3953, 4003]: 1.25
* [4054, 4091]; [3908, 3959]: 1.30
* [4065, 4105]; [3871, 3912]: 1.20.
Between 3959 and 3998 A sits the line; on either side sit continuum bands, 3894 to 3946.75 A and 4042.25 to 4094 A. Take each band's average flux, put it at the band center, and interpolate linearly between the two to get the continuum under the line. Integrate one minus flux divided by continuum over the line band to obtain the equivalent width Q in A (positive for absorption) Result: 5.0 A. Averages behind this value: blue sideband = 96.4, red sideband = 116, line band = 90.9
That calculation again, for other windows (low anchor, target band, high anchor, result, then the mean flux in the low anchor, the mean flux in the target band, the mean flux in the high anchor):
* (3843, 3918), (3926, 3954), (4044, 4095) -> 3.05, 97.6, 92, 115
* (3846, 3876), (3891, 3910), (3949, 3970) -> 0.31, 102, 95.2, 88.4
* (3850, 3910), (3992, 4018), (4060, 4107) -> -3.60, 98.5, 118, 107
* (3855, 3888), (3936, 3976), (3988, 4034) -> 6.62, 102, 92.8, 118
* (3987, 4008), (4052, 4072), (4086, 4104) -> -4.49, 116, 125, 95.6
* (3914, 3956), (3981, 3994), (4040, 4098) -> 0.79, 96.1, 97.2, 115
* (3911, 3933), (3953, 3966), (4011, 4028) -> 1.49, 96.9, 94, 121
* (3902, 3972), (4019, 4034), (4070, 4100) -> -2.48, 93.5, 117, 105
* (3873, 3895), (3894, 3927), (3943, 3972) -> -2.46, 95.5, 100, 89.5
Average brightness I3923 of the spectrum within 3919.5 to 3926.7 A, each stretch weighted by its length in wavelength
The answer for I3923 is 108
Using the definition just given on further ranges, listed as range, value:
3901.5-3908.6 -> 102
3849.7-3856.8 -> 103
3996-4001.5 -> 122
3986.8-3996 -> 111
